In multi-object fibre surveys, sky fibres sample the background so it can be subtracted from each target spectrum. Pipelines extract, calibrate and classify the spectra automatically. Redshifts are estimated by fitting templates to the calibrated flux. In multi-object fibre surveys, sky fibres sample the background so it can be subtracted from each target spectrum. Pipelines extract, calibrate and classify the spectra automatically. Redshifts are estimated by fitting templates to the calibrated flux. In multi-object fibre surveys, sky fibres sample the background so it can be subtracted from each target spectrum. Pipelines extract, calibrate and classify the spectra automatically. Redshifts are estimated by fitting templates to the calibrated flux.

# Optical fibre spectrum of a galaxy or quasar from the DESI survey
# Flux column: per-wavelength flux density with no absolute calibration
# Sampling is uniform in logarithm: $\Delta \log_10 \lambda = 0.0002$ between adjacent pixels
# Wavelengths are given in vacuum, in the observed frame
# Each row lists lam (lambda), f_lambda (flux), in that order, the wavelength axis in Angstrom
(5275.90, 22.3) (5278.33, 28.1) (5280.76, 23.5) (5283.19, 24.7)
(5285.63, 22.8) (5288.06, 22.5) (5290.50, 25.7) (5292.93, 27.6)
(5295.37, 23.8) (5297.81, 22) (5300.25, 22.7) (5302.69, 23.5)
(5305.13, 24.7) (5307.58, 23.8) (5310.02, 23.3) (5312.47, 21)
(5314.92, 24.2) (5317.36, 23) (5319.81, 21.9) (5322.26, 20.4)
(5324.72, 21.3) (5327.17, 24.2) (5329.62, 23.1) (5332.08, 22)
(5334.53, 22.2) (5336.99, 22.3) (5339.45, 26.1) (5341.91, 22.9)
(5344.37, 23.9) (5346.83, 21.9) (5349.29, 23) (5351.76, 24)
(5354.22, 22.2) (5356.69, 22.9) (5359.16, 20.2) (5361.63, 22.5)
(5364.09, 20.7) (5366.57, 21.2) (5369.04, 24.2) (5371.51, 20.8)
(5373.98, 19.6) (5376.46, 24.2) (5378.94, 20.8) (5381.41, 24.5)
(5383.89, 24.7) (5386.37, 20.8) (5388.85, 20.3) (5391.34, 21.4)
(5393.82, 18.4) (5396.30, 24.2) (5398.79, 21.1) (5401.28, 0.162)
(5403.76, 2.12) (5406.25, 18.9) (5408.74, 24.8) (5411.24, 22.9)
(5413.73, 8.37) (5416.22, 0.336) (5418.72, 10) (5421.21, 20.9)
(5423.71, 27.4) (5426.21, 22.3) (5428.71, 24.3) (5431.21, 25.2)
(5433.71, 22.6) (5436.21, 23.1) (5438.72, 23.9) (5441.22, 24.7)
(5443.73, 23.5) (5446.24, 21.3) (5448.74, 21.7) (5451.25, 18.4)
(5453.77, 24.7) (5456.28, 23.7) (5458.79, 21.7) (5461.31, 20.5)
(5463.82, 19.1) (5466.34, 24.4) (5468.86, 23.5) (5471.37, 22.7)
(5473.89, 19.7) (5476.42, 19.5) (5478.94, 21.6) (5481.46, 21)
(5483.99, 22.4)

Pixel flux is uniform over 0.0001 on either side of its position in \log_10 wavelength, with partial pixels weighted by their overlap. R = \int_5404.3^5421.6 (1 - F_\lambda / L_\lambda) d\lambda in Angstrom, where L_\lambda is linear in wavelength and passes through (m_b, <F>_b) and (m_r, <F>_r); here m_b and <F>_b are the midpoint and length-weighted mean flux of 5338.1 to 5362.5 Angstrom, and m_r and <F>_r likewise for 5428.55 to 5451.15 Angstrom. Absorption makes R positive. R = 6.5 Angstrom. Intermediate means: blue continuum 23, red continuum 23.1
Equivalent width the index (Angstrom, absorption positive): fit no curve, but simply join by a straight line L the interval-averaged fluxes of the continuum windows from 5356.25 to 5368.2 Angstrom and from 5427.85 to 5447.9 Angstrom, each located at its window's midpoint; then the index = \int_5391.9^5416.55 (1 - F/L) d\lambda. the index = 8.5 Angstrom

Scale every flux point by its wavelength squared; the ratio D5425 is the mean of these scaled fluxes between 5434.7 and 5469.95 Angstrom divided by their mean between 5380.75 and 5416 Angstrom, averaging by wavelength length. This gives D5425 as 1.31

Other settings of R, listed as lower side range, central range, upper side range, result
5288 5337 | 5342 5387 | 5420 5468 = 1.2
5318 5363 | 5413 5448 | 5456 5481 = 2.9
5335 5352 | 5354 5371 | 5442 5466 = 0.9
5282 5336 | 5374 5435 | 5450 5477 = 9.5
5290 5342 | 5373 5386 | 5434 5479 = 0.0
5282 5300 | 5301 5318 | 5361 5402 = 0.0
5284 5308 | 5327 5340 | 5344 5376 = -0.1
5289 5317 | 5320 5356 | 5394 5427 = -2.9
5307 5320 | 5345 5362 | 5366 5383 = 0.1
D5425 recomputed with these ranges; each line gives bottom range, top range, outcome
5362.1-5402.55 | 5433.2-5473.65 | 1.12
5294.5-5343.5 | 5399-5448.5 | 0.84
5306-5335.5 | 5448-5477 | 1.01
